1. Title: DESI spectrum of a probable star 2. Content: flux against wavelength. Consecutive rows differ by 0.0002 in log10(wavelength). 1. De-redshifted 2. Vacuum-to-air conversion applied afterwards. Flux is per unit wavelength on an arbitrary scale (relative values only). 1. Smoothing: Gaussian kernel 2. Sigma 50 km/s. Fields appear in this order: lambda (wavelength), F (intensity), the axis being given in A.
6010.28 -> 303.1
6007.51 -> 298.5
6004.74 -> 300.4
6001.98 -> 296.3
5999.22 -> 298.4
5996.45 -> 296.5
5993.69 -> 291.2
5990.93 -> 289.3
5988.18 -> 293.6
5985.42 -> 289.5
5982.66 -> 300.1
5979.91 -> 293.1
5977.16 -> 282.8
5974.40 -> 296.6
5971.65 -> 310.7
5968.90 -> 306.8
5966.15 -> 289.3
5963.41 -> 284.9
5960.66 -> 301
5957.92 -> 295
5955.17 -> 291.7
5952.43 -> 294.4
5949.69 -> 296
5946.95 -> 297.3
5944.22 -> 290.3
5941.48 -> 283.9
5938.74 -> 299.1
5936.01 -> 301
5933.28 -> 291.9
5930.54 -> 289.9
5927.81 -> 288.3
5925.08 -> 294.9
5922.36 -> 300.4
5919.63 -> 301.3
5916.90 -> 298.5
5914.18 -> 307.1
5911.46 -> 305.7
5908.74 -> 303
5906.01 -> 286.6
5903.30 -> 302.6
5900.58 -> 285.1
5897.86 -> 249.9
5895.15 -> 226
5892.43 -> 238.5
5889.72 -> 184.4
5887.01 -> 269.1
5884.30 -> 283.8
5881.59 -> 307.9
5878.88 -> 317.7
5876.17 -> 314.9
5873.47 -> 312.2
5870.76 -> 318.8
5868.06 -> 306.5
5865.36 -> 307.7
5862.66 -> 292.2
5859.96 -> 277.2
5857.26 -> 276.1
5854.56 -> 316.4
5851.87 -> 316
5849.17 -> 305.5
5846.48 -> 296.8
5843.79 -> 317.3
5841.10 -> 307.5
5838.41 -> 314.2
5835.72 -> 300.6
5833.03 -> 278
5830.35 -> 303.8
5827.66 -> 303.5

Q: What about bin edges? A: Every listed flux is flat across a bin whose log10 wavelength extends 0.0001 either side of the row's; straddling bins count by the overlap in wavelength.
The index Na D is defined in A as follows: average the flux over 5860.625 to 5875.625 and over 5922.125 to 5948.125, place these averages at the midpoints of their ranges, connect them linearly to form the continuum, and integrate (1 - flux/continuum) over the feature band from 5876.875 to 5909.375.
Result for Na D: 3.3 A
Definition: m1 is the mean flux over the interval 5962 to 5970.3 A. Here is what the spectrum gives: 294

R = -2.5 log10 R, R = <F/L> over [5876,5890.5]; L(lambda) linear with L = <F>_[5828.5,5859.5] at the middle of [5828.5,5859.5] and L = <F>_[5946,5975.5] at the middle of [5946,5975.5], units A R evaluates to 0.07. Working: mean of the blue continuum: 302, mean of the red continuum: 297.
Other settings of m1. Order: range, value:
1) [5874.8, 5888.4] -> 298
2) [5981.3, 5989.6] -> 294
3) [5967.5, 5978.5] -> 299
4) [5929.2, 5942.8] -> 293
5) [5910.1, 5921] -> 303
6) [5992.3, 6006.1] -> 297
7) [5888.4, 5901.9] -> 237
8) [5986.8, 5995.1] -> 292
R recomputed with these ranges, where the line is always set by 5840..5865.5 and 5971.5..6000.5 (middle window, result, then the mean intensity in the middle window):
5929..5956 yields 0.01 mag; 294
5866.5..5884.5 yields -0.04 mag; 310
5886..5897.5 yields 0.28 mag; 230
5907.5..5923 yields -0.02 mag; 303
